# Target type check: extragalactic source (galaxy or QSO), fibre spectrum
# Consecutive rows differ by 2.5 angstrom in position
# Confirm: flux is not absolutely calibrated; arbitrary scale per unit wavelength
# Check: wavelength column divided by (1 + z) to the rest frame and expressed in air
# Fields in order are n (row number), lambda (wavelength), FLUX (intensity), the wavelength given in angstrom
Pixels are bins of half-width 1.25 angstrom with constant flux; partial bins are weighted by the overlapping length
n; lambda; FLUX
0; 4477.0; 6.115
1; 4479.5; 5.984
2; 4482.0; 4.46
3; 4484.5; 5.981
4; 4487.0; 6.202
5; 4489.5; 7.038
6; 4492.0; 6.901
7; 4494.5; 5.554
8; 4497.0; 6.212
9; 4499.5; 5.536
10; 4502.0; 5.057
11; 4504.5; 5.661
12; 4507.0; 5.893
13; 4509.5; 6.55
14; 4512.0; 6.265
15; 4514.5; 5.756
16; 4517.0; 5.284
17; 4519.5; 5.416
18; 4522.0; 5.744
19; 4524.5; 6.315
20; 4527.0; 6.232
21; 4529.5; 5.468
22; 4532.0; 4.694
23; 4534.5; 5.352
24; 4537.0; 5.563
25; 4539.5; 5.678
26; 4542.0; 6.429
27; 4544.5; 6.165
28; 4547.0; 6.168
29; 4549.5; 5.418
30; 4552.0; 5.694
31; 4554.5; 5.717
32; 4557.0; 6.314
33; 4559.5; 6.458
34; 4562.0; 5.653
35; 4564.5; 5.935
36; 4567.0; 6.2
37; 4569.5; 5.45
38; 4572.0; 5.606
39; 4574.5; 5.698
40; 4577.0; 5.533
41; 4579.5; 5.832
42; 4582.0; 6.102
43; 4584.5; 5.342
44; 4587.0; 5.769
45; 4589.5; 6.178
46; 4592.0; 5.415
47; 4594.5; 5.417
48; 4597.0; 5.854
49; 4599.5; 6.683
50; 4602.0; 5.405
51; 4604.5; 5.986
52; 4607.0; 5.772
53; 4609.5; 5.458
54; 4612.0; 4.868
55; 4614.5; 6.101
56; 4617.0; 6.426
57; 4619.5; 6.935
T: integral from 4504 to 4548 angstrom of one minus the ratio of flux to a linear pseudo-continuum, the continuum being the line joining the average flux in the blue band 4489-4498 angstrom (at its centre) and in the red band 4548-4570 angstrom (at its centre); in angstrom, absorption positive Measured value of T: 2.3 angstrom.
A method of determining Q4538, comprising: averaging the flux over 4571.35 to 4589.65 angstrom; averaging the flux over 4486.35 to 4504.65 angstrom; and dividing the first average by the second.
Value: 1.0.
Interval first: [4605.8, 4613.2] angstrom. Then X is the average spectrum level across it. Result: 5.37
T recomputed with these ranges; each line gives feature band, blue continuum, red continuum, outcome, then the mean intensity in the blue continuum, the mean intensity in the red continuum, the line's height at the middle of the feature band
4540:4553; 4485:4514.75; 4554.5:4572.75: 0.0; 6.06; 5.94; 5.97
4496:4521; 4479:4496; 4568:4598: 0.8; 6.02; 5.69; 5.95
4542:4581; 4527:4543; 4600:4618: -1.7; 5.57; 5.75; 5.63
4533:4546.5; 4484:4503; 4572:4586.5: 0.1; 6.08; 5.7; 5.87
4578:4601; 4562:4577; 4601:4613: -0.9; 5.75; 5.51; 5.62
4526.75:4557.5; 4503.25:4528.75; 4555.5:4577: 0.9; 5.9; 5.89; 5.9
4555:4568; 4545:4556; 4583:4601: -0.7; 5.79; 5.81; 5.79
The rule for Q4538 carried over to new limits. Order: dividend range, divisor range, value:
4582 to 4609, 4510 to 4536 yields 1.02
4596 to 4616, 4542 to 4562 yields 0.96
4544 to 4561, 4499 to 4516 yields 1.03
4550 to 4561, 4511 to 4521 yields 1.06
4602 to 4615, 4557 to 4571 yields 0.94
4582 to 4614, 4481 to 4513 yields 0.96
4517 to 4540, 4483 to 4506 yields 0.93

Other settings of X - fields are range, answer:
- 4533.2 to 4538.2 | 5.45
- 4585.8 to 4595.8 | 5.7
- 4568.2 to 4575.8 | 5.59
